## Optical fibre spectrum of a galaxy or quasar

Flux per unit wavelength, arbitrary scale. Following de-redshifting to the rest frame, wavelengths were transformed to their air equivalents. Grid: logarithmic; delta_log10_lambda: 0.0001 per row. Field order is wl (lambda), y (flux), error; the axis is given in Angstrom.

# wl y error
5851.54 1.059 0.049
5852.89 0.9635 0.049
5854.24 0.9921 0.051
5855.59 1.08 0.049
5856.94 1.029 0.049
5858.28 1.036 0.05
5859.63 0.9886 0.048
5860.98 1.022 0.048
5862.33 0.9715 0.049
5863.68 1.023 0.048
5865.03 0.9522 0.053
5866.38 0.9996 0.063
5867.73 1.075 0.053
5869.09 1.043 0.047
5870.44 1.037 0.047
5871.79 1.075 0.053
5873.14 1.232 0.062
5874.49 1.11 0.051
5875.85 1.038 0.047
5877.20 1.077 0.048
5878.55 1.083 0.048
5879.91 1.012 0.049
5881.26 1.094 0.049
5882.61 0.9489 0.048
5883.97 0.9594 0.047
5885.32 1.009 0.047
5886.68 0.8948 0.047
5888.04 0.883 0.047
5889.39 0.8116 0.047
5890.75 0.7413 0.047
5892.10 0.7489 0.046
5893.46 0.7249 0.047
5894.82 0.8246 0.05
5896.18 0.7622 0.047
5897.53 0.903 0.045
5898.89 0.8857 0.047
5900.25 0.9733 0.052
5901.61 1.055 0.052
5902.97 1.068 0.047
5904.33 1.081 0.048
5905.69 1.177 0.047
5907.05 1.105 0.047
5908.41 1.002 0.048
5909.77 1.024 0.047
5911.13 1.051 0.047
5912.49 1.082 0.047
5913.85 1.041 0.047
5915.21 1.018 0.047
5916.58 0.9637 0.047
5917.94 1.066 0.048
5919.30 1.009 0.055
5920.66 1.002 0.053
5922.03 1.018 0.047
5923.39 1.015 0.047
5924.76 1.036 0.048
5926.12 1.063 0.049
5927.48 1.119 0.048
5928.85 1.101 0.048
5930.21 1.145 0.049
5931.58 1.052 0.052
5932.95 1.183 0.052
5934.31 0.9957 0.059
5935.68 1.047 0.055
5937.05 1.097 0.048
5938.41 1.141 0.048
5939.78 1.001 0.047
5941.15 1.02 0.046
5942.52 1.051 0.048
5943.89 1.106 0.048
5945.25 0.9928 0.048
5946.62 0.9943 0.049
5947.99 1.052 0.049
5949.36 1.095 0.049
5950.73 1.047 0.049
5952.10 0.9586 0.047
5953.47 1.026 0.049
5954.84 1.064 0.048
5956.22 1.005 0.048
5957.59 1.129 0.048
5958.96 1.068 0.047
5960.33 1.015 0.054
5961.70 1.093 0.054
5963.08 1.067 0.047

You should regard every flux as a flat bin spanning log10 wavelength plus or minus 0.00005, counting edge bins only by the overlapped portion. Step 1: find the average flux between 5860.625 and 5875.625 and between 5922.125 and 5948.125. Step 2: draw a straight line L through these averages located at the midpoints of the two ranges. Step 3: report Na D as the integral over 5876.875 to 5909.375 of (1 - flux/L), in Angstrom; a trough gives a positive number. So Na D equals 3.2 Angstrom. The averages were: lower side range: 1.05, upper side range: 1.06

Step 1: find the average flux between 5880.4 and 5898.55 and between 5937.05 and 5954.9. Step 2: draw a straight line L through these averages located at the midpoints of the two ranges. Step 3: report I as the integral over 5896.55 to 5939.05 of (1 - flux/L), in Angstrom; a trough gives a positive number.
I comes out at -3.96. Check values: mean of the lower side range 0.872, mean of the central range 1.05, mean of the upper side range 1.04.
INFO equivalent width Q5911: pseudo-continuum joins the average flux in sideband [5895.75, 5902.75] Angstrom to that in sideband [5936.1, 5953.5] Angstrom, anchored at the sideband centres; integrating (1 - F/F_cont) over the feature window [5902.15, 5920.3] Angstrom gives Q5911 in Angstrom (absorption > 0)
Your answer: -1.7 Angstrom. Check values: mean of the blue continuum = 0.932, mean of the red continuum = 1.05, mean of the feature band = 1.05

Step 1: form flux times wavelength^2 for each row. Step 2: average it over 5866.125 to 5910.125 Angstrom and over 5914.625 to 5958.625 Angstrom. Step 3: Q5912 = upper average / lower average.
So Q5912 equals 1.09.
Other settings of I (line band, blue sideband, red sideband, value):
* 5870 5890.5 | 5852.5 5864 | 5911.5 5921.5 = 0.1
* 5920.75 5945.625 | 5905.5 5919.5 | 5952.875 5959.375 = -0.3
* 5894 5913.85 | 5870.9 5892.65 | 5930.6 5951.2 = 0.3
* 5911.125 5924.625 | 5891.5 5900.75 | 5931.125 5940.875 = -0.9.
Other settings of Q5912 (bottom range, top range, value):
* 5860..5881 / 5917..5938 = 1.03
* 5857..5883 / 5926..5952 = 1.05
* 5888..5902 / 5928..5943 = 1.30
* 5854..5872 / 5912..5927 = 1.03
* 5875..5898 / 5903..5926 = 1.15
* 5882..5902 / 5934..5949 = 1.22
